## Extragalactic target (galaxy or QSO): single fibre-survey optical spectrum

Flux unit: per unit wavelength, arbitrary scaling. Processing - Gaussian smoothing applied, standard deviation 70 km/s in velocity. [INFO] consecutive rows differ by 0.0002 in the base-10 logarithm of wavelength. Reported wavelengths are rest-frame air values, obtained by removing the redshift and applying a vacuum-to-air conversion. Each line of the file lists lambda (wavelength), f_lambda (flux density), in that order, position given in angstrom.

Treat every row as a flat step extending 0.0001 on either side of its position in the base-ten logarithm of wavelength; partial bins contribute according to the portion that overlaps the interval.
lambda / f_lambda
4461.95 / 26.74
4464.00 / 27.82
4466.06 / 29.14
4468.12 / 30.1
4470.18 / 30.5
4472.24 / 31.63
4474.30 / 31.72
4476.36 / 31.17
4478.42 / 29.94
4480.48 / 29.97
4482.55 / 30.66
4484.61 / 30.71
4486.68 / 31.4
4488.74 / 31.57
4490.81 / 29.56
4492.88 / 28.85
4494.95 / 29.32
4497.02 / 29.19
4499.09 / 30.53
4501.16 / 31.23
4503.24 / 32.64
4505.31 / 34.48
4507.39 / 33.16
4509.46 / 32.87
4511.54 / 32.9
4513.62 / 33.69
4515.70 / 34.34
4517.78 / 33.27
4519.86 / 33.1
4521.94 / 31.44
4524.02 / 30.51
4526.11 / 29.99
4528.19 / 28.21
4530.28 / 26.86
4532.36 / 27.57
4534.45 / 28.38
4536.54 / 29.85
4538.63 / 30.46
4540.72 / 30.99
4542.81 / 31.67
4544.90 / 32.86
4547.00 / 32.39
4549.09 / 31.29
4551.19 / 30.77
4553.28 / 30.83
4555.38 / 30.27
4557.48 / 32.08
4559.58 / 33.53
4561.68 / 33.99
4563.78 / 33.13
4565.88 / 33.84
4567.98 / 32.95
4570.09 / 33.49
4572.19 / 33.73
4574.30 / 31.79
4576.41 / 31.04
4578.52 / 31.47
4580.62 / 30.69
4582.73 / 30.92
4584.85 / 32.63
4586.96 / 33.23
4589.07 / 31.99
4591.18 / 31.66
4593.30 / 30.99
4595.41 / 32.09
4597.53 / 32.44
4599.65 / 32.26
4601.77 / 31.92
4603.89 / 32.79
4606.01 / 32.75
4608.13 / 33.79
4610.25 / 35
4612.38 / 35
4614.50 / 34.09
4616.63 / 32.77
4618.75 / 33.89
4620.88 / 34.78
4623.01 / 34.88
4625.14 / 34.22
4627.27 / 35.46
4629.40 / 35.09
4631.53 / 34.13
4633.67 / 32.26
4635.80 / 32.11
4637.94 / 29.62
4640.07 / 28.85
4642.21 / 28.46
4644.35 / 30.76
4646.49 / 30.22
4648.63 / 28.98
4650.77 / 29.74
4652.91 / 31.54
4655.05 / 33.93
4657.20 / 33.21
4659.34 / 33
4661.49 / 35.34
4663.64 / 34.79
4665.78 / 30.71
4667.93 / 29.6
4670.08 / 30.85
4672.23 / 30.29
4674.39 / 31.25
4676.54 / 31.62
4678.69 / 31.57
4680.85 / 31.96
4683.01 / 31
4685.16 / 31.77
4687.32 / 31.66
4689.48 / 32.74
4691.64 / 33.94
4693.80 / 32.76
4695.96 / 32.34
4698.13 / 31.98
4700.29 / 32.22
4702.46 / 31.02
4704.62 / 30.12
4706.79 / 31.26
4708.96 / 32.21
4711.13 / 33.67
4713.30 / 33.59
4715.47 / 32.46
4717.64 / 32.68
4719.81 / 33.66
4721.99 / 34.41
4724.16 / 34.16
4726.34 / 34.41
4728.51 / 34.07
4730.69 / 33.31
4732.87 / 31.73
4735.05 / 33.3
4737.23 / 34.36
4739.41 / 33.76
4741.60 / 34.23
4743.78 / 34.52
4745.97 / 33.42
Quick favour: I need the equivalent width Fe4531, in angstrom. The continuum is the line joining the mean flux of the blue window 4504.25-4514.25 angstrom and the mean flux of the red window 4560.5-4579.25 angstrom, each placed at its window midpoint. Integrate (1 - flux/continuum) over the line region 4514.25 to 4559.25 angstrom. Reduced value 3.1 angstrom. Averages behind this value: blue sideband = 33.4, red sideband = 32.8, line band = 30.9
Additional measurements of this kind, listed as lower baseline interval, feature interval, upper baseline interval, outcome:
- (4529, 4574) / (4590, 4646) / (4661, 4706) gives -1.9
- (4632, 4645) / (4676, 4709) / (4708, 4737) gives 0.5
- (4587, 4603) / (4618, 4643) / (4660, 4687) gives -0.8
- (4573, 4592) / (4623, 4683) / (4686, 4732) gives 0.8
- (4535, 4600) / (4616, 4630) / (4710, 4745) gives -0.8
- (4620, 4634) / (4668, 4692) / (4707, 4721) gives 1.4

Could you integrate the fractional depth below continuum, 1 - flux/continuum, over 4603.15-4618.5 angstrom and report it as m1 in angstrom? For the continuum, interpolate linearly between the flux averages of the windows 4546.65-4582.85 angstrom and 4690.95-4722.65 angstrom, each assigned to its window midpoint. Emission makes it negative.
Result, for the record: -0.7 angstrom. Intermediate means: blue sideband 32.2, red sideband 32.5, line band 33.8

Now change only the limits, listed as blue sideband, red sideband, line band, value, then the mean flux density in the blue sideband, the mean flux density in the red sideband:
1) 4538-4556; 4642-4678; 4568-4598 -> -0.6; 31.3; 31.5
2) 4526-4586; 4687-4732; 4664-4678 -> 0.6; 31.3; 32.8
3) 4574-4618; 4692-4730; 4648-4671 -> 0.4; 32.5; 32.8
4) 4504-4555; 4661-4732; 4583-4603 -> -0.2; 31.3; 32.4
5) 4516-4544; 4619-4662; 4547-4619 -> -2.8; 30.3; 32.3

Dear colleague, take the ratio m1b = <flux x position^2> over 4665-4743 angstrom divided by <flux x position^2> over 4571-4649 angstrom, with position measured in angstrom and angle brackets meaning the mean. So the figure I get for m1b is 1.04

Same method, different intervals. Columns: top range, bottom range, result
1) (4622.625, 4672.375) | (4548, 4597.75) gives 1.03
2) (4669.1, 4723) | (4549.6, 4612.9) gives 1.04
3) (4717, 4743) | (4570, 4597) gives 1.12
